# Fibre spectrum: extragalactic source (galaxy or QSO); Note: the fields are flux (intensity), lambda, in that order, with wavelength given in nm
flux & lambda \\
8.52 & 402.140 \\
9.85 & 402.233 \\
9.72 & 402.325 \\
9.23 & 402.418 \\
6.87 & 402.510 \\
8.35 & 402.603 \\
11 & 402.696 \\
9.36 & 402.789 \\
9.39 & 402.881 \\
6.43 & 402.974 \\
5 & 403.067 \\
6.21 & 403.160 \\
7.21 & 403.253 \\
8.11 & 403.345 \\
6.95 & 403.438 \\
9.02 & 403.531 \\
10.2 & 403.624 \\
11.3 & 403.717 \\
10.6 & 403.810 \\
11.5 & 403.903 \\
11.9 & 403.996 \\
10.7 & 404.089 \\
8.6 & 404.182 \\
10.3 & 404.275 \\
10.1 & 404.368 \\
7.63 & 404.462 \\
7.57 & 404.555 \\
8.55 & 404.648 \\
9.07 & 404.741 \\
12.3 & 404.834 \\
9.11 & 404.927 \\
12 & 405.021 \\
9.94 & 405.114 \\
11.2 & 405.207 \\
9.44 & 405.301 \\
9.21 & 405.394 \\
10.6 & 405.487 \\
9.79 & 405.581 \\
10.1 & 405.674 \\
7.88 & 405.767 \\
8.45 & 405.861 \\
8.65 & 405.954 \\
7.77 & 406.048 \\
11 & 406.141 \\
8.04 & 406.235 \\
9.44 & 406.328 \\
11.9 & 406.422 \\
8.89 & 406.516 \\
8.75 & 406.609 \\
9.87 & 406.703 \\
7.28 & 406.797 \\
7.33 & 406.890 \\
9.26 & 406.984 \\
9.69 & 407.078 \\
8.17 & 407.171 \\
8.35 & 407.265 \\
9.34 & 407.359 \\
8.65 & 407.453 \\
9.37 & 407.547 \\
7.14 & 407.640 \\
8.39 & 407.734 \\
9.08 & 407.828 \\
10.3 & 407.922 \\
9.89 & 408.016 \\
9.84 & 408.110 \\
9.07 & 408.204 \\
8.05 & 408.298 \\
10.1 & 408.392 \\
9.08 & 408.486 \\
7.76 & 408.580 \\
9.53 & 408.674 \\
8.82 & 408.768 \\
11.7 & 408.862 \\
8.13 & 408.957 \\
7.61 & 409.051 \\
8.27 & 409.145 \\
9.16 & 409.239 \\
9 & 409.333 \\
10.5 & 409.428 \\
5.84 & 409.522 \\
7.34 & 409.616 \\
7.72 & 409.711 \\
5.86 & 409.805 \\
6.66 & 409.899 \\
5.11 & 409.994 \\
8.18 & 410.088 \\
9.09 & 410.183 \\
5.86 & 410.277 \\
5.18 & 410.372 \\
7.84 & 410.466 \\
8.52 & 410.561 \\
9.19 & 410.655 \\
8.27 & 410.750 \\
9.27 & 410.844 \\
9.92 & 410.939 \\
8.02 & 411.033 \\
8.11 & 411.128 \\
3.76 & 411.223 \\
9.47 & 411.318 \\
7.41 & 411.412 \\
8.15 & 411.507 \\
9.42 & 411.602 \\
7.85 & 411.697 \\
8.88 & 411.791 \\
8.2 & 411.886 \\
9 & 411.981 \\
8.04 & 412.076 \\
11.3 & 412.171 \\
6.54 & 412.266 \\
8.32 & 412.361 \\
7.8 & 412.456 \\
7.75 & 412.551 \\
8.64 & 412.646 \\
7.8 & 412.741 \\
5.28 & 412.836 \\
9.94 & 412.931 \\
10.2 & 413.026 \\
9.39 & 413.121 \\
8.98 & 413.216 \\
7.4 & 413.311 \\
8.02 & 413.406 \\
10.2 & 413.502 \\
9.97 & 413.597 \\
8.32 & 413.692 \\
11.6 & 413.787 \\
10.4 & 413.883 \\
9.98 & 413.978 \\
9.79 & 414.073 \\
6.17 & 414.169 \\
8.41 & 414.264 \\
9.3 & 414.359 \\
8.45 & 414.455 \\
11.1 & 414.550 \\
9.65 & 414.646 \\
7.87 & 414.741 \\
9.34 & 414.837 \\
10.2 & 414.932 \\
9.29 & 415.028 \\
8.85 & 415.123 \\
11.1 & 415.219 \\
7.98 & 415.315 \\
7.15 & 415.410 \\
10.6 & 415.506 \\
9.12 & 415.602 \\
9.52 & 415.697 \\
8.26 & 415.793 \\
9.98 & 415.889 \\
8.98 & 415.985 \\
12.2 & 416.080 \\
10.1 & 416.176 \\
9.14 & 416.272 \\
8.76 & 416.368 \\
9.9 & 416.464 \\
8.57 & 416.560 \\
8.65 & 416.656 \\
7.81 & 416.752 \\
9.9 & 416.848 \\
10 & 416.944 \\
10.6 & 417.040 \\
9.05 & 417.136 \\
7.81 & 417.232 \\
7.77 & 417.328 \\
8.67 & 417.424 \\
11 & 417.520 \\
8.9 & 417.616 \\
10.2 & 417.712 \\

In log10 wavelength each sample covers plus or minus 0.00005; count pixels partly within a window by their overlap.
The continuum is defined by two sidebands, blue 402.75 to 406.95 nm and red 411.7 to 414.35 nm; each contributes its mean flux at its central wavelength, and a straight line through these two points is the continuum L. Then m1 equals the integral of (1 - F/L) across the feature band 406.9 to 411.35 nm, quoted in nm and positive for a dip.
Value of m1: 0.31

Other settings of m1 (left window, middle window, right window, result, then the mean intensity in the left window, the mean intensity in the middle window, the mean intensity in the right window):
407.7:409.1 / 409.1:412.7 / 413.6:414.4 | 0.48 nm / 9.16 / 7.98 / 9.29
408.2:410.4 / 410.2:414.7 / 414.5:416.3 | 0.14 nm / 8.07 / 8.54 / 9.5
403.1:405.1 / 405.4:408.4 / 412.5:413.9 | 0.07 nm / 9.45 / 9.06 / 8.89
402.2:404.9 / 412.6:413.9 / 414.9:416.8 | 0.04 nm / 9.07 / 8.98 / 9.3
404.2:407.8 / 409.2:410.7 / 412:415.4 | 0.25 nm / 9.22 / 7.55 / 8.94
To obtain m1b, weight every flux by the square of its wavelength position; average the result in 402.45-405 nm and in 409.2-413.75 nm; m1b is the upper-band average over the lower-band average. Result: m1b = 0.94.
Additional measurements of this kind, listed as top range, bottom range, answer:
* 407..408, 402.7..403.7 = 1.13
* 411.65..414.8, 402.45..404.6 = 1.04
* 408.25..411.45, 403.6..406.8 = 0.85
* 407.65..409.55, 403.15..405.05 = 0.97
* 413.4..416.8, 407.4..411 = 1.14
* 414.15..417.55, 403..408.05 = 1.05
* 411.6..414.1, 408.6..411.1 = 1.11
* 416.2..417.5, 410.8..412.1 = 1.12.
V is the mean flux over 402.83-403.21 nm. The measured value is 6.8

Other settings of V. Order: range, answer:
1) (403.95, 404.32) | 10.4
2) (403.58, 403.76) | 10.7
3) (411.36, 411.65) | 8.35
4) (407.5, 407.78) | 8.32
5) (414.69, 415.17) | 9.13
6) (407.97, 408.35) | 9.22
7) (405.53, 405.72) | 9.95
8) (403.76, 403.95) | 11.1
